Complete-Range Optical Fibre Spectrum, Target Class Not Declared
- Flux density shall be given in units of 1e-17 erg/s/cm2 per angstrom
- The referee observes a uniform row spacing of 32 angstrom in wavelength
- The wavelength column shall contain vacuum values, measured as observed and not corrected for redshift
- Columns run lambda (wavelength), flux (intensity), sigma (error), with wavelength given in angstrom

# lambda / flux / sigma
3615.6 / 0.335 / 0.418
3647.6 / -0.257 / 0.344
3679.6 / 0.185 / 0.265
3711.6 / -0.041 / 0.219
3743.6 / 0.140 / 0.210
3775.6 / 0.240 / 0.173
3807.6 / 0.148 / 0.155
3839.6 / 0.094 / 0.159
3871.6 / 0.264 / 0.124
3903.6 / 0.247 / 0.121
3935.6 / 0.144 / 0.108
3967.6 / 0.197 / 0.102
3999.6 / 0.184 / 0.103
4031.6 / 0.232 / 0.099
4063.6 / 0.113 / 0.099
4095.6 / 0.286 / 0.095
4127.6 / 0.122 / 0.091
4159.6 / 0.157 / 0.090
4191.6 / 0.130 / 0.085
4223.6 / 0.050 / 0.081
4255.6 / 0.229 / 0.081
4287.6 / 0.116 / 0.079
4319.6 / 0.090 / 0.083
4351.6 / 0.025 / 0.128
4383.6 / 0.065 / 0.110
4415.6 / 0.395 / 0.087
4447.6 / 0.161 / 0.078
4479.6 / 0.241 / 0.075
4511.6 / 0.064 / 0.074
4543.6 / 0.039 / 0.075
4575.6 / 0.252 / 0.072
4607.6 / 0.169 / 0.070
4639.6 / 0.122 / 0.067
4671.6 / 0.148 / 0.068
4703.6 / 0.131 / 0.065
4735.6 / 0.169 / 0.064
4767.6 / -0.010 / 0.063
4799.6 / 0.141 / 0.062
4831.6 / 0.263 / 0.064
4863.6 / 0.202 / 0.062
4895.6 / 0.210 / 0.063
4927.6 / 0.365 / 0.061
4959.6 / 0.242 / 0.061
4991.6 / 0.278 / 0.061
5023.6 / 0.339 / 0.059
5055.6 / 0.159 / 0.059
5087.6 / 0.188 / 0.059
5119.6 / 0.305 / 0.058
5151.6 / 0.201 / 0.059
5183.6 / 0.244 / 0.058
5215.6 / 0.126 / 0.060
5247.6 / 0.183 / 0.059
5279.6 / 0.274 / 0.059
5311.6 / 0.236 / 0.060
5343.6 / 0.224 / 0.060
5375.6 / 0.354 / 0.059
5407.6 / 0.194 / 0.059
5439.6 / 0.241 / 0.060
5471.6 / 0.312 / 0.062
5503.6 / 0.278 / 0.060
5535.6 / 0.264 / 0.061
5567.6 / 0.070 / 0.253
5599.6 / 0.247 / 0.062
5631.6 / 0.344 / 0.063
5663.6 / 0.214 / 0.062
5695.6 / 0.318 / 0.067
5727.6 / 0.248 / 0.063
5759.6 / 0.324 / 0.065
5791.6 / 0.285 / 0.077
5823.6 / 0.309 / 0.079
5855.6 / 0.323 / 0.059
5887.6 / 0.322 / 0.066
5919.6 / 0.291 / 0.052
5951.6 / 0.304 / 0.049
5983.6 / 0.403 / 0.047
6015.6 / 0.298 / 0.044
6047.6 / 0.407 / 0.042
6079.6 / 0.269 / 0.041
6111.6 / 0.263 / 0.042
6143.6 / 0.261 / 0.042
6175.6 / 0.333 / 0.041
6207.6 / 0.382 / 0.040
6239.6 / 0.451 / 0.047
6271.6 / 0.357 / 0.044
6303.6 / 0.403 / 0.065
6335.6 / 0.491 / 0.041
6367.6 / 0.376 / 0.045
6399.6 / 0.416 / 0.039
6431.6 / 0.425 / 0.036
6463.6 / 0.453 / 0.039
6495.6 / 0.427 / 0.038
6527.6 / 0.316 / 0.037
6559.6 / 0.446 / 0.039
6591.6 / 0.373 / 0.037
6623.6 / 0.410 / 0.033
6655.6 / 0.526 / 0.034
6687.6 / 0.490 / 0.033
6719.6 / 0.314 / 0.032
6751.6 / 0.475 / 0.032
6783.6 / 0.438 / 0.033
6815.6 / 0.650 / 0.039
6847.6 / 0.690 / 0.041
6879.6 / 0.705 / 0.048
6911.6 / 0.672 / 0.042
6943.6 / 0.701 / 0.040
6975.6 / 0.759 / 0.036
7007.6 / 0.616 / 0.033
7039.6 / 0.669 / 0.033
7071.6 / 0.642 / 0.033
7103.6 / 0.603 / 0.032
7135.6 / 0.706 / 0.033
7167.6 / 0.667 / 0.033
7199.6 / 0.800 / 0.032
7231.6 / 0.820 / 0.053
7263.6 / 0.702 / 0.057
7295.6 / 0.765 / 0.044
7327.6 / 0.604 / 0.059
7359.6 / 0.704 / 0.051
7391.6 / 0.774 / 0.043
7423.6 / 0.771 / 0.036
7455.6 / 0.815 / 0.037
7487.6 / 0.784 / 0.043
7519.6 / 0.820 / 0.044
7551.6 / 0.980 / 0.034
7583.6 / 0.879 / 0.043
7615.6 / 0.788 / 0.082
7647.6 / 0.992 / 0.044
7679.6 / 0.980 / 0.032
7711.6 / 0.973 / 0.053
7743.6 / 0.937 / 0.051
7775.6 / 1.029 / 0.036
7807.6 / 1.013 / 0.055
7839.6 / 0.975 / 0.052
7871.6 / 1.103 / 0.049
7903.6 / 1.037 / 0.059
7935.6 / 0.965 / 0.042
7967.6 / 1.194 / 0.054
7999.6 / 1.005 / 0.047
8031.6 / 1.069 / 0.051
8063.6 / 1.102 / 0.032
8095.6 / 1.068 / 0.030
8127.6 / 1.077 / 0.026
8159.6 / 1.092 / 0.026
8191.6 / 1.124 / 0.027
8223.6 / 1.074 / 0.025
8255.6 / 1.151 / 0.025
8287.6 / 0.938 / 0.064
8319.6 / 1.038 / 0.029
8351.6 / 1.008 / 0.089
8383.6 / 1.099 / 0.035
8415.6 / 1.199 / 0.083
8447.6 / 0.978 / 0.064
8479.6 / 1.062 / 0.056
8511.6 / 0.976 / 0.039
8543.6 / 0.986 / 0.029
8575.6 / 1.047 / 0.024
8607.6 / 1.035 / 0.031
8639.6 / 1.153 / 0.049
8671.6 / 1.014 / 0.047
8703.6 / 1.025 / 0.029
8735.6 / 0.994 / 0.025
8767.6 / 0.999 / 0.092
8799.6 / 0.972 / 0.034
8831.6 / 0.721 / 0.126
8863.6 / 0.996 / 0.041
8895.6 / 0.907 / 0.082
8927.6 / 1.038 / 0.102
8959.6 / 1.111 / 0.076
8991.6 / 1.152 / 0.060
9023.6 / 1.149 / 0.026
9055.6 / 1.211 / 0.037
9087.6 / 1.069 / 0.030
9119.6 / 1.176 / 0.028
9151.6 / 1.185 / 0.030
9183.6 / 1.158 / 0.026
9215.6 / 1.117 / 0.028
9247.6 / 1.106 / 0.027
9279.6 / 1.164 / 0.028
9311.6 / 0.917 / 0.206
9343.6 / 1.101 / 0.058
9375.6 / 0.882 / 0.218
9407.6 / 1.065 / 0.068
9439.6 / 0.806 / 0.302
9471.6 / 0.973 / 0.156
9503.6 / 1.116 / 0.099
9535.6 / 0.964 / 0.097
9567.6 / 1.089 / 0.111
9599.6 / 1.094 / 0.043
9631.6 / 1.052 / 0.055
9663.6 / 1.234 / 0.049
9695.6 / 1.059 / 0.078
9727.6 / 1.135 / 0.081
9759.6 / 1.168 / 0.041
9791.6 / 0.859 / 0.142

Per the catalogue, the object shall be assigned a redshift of 0.71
